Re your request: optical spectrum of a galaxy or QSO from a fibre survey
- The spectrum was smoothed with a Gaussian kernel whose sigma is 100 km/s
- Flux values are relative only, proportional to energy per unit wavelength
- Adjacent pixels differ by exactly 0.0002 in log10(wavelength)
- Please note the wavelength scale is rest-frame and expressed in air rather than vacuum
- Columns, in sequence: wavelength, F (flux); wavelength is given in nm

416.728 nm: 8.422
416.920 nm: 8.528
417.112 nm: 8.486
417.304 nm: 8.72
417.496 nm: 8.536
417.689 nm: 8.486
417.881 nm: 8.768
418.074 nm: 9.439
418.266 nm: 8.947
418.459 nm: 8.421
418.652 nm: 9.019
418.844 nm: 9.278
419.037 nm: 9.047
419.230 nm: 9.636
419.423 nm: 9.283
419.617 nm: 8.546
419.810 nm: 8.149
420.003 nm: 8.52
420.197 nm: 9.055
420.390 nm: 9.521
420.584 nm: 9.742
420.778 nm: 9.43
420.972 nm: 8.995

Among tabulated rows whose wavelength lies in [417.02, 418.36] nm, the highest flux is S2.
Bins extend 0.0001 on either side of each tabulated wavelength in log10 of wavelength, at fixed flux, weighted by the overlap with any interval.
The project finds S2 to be 9.439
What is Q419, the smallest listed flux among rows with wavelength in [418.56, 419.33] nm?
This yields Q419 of 9.019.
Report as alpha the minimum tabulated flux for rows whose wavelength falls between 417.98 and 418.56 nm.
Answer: 8.421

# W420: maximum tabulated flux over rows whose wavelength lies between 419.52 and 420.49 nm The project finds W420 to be 9.521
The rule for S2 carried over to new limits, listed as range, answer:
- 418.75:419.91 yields 9.636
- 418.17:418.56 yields 8.947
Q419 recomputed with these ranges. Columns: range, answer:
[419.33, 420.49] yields 8.149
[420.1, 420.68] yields 9.055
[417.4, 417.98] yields 8.486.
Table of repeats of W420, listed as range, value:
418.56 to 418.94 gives 9.278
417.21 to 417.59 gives 8.72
